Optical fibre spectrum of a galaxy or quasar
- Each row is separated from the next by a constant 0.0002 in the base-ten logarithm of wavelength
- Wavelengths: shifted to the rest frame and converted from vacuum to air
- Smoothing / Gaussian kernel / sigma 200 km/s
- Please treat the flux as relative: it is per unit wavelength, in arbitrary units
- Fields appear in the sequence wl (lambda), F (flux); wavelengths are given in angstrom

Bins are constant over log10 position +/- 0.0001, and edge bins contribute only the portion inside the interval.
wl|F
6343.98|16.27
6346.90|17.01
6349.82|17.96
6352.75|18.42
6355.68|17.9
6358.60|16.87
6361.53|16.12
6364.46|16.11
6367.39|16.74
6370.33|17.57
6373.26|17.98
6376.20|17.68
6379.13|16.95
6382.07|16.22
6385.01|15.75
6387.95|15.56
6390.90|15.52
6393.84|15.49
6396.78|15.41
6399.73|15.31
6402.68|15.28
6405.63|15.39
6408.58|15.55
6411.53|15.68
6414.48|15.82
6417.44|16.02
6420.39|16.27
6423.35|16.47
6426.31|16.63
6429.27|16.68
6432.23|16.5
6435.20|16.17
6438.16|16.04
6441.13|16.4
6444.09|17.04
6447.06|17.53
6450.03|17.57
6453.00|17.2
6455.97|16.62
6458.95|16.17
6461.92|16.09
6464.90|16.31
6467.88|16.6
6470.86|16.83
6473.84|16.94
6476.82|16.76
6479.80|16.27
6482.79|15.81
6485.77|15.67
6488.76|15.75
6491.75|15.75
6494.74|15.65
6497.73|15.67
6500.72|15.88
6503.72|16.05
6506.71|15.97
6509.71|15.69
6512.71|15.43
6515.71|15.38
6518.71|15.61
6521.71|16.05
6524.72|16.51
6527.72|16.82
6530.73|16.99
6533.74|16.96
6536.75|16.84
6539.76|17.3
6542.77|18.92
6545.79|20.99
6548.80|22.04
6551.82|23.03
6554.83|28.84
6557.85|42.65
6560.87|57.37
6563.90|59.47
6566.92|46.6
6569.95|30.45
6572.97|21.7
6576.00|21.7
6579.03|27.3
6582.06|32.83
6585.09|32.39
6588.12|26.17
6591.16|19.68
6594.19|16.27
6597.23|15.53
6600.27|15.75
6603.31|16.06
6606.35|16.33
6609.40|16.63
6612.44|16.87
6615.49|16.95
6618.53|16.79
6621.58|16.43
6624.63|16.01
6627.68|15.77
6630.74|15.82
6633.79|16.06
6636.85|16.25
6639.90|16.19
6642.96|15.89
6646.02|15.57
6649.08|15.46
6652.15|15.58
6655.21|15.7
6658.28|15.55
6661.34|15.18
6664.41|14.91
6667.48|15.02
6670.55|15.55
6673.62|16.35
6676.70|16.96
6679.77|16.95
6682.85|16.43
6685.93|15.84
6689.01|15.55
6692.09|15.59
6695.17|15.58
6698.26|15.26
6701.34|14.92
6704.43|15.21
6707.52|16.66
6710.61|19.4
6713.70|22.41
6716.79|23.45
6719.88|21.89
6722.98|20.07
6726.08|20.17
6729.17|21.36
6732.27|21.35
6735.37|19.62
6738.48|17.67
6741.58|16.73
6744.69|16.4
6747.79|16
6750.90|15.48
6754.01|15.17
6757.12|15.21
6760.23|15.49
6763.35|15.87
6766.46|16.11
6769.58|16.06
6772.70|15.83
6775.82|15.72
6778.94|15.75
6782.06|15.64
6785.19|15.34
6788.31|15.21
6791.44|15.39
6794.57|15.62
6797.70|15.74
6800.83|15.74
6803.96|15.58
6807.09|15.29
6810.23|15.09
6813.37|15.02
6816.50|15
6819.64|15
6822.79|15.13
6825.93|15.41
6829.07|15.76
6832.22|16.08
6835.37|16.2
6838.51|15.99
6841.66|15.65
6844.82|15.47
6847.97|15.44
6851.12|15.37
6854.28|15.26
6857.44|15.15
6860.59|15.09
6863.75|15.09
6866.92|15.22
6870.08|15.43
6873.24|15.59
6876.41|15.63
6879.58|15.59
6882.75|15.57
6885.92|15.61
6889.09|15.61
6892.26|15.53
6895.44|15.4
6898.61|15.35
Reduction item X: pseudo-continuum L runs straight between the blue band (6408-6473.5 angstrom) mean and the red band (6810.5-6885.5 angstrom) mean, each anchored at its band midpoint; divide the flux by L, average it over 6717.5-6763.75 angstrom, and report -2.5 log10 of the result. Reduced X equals -0.15 mag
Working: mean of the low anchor 16.5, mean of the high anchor 15.4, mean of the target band 18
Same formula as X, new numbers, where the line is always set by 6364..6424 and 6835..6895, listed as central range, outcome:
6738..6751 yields -0.056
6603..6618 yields -0.053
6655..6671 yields 0.034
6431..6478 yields -0.042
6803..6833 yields 0.017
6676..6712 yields -0.030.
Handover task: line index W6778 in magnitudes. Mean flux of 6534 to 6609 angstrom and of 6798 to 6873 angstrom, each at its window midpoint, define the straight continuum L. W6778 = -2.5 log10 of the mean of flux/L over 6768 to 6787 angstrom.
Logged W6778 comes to 0.14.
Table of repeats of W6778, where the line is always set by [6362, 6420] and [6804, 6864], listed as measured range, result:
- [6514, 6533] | -0.02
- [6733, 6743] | -0.18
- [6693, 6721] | -0.17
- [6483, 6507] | 0.01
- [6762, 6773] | -0.03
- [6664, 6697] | -0.02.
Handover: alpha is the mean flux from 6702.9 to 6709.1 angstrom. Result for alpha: 16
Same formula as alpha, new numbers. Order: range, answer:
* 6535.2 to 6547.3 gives 18.5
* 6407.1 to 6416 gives 15.7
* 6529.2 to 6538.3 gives 16.9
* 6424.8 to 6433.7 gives 16.6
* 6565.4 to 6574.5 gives 32.9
